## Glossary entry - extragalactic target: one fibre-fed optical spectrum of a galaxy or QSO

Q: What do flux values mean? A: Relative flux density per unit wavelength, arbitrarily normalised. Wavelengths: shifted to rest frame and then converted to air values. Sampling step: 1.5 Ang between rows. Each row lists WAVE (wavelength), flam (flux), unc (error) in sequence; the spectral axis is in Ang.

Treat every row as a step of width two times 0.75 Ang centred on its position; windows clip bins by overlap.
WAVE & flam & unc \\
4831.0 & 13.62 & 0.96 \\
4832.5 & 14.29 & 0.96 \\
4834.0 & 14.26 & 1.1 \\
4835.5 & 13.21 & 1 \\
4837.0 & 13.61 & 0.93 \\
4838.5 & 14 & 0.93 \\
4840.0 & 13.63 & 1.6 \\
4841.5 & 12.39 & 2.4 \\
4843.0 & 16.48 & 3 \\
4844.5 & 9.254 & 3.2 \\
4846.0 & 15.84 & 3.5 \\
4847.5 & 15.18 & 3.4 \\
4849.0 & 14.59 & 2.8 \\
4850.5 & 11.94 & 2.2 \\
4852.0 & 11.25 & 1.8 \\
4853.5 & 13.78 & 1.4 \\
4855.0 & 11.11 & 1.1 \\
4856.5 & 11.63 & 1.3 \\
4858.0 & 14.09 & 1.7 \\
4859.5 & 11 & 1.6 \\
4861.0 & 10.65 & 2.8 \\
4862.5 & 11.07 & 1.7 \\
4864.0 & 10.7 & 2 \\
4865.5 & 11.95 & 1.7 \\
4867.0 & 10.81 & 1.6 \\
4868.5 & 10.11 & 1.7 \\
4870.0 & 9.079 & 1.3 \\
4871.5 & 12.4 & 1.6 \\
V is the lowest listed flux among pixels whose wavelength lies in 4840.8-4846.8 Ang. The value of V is 9.254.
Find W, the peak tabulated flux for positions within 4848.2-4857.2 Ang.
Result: 14.59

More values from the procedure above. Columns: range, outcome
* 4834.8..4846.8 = 16.48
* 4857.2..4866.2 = 14.09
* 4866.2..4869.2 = 10.81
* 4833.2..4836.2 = 14.26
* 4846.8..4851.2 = 15.18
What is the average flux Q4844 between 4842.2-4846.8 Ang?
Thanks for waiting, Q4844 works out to 13.9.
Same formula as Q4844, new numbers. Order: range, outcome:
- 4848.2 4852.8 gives 12.6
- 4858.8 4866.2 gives 11.1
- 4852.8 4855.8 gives 12.4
